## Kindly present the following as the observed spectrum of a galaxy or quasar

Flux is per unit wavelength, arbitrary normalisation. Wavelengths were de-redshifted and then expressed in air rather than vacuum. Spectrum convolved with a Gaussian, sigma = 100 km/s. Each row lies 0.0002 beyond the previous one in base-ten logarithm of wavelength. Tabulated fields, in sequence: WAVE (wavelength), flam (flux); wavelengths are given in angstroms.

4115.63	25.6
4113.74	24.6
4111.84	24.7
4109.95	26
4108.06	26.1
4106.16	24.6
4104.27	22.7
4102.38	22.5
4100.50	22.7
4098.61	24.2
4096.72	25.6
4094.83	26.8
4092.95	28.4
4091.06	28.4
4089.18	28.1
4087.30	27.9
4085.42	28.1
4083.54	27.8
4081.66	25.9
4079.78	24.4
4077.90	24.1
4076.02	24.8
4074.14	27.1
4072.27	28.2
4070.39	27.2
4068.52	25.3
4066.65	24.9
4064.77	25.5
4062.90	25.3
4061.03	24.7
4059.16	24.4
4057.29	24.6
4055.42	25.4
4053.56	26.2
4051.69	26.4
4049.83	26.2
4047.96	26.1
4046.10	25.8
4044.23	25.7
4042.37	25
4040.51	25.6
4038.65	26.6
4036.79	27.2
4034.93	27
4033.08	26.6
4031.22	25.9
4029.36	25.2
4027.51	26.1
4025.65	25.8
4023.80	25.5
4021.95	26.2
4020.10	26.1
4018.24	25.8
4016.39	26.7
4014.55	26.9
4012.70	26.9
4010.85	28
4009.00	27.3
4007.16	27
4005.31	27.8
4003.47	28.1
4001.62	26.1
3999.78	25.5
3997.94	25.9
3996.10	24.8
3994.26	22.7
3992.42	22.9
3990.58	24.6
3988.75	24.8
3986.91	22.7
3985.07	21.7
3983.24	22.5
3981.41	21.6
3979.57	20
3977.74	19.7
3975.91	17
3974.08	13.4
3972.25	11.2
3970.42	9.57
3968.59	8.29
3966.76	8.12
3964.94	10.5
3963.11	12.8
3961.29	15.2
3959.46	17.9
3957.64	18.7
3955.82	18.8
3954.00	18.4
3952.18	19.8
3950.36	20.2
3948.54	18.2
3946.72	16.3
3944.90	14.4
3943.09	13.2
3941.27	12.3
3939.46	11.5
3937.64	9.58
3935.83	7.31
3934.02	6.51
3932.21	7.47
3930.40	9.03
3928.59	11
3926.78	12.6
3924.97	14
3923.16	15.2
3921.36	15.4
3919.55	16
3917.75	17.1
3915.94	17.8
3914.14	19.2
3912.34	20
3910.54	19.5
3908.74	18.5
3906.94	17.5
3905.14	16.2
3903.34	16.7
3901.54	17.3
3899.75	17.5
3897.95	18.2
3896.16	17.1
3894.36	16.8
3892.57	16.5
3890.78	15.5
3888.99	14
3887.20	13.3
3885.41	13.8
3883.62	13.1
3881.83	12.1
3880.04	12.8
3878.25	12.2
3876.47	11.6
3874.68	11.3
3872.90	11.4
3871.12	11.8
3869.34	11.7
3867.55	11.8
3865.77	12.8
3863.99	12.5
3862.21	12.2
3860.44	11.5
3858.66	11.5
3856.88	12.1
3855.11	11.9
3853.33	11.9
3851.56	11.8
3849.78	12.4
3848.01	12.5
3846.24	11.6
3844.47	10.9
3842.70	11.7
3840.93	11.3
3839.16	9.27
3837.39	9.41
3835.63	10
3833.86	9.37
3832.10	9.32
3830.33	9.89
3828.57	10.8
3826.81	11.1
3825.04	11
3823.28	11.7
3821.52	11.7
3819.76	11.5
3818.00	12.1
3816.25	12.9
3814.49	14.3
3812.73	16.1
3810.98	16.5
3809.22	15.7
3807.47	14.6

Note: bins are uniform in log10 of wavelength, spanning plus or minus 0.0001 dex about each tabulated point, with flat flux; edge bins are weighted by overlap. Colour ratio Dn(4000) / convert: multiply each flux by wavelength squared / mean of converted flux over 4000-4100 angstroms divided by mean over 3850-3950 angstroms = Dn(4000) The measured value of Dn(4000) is 2.0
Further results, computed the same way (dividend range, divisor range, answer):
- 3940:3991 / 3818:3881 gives 1.56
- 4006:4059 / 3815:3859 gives 2.58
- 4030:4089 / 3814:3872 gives 2.54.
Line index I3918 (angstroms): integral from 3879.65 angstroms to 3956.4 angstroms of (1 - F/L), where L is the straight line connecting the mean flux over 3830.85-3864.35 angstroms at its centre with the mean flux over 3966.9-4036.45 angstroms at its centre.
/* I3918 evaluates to 6.6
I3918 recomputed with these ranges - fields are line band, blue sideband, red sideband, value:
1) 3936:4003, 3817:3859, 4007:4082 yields 9.71 angstroms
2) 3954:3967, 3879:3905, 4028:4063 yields 3.11 angstroms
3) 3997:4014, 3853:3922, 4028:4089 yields -3.38 angstroms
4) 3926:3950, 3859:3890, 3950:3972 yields 4.02 angstroms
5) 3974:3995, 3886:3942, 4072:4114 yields -2.55 angstroms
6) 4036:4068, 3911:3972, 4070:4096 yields -2.07 angstroms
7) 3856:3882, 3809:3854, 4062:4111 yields 3.49 angstroms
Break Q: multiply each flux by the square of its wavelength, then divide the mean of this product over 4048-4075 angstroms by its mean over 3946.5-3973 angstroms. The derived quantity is 1.82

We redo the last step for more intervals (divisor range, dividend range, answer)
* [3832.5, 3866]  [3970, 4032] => 2.26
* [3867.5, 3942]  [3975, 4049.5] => 1.88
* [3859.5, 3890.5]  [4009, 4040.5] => 2.30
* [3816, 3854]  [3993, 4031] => 2.59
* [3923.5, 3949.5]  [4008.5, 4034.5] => 2.34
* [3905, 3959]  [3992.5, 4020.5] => 1.81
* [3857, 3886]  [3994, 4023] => 2.34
